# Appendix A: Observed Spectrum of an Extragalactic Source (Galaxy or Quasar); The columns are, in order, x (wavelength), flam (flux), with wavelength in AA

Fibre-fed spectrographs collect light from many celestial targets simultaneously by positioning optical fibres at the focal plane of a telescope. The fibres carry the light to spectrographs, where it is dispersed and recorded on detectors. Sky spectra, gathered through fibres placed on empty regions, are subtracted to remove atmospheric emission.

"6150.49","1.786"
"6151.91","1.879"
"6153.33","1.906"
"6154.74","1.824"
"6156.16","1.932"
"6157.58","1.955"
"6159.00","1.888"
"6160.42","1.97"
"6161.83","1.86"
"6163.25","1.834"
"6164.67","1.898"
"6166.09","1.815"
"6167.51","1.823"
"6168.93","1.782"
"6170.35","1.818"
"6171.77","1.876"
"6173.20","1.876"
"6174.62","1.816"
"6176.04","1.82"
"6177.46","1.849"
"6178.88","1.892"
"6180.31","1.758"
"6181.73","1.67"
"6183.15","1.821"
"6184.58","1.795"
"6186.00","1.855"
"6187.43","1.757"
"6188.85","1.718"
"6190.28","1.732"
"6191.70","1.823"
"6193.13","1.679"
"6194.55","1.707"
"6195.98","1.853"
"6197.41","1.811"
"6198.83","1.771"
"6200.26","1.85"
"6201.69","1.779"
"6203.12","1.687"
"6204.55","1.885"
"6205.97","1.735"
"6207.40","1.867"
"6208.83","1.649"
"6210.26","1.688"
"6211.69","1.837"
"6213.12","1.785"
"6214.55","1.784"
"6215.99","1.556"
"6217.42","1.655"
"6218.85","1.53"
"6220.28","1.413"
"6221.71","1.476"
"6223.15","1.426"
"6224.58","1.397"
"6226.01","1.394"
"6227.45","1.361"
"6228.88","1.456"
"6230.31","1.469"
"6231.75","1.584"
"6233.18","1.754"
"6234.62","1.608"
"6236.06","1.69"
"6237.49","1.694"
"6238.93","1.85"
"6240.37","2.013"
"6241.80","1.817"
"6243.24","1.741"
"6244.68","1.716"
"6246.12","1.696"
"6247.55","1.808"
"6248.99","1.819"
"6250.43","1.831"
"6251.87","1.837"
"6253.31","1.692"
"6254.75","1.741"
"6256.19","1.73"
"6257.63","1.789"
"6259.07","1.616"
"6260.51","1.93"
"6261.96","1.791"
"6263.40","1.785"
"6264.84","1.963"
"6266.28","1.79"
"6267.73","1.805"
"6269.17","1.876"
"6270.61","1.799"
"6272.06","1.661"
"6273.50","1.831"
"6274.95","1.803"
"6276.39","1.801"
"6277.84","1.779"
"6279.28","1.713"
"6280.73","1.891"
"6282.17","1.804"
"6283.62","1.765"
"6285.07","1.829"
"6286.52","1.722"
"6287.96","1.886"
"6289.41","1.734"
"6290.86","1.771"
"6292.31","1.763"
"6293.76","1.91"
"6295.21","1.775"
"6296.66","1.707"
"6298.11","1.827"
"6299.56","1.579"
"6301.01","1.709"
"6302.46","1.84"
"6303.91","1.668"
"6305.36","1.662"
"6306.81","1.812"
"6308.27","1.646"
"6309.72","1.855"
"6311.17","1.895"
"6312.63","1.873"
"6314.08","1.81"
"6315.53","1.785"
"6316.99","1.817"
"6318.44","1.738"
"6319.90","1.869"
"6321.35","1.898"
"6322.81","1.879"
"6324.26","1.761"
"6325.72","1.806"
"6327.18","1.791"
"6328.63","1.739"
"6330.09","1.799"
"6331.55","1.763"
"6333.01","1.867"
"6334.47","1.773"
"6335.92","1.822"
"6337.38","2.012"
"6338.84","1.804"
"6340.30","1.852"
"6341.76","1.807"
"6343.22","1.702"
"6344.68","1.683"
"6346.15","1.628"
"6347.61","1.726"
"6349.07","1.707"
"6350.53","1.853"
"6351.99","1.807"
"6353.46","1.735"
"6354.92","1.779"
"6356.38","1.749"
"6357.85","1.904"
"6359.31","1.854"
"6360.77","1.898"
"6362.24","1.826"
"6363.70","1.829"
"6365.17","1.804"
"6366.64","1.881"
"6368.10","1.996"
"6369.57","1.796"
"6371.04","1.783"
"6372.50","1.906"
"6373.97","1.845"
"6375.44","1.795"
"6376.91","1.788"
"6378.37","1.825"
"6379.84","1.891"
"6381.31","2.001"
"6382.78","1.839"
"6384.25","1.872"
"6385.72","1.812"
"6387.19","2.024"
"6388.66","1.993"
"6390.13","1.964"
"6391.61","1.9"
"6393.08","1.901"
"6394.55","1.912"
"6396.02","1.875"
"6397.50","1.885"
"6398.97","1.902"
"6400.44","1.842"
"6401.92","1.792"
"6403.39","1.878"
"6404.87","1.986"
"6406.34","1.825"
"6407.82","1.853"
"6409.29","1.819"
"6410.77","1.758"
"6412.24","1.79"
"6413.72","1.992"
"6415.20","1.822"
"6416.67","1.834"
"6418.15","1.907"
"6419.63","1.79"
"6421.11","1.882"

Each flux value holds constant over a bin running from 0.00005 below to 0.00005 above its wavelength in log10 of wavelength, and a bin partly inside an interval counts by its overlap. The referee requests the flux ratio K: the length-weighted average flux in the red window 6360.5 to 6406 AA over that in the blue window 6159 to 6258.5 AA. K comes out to 1.08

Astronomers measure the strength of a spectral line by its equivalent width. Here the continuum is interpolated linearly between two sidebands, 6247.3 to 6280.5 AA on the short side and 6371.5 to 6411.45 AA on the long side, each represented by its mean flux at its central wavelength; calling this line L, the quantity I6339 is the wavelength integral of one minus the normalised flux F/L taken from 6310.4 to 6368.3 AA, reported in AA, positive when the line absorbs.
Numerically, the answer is 1.0 AA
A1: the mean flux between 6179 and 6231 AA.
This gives 1.68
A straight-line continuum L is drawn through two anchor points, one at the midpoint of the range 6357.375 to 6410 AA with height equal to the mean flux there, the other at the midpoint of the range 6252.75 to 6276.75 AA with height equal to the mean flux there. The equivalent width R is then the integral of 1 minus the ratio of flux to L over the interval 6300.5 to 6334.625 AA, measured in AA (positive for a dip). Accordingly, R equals 0.60 AA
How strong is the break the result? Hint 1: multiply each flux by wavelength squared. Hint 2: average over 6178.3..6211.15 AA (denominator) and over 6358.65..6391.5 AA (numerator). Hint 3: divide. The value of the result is 1.1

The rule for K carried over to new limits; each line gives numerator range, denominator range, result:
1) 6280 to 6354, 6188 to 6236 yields 1.08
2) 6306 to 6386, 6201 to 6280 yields 1.06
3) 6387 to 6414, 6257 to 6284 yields 1.05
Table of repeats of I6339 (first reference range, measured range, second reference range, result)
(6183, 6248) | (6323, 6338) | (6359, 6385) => 0.00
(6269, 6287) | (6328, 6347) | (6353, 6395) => 0.50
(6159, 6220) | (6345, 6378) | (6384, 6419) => 0.90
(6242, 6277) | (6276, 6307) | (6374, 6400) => 0.73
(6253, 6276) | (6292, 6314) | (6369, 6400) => 0.60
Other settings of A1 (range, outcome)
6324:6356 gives 1.78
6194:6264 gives 1.7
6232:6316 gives 1.78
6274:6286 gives 1.8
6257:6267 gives 1.81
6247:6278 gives 1.79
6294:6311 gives 1.75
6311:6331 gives 1.82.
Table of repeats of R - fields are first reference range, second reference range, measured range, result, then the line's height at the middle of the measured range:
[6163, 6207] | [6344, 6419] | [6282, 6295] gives 0.2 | 1.83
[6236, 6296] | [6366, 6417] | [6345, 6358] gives 0.6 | 1.85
